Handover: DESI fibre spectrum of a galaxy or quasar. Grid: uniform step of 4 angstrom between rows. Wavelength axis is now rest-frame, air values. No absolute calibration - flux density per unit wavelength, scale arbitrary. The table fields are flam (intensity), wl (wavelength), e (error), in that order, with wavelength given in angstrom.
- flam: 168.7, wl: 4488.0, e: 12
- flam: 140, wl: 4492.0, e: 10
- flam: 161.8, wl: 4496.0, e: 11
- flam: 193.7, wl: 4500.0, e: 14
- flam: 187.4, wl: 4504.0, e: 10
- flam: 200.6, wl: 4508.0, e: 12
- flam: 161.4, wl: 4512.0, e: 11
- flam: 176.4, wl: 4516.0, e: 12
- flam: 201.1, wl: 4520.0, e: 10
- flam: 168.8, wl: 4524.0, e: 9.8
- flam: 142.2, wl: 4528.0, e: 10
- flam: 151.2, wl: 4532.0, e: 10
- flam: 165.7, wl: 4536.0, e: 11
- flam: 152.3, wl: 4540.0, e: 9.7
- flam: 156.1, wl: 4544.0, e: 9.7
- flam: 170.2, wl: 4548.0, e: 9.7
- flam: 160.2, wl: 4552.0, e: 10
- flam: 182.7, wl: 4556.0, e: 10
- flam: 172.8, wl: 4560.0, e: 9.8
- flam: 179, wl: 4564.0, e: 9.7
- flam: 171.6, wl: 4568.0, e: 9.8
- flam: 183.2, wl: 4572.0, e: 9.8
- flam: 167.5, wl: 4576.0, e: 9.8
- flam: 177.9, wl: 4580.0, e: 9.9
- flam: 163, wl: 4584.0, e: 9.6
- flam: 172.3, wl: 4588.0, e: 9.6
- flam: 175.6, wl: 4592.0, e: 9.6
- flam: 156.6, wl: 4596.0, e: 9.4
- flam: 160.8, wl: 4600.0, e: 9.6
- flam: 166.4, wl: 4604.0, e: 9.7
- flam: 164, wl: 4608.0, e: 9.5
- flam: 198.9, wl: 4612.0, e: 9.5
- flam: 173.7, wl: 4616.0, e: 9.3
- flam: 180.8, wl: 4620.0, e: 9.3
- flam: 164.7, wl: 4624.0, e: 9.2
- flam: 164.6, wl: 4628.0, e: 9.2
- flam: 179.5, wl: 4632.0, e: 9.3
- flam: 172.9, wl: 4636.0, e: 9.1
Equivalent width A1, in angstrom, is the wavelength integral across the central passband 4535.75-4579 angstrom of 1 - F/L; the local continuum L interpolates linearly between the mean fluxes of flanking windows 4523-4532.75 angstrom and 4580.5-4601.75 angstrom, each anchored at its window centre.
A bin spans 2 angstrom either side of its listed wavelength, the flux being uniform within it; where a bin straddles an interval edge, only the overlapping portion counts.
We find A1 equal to -2.8 angstrom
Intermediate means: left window 153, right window 167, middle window 170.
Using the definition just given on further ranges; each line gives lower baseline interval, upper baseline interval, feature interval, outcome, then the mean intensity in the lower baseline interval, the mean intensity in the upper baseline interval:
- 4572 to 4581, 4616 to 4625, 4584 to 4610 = 1.3 angstrom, 174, 174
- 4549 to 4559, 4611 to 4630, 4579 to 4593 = 0.1 angstrom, 171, 175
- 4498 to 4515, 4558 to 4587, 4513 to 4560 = 3.6 angstrom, 185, 174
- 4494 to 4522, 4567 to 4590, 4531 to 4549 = 2.0 angstrom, 183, 173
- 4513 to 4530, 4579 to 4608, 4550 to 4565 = -0.4 angstrom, 171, 167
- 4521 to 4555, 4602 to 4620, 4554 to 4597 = -1.2 angstrom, 160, 176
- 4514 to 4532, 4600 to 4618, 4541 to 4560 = 0.5 angstrom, 170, 174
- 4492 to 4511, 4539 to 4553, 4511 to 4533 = 0.4 angstrom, 180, 160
